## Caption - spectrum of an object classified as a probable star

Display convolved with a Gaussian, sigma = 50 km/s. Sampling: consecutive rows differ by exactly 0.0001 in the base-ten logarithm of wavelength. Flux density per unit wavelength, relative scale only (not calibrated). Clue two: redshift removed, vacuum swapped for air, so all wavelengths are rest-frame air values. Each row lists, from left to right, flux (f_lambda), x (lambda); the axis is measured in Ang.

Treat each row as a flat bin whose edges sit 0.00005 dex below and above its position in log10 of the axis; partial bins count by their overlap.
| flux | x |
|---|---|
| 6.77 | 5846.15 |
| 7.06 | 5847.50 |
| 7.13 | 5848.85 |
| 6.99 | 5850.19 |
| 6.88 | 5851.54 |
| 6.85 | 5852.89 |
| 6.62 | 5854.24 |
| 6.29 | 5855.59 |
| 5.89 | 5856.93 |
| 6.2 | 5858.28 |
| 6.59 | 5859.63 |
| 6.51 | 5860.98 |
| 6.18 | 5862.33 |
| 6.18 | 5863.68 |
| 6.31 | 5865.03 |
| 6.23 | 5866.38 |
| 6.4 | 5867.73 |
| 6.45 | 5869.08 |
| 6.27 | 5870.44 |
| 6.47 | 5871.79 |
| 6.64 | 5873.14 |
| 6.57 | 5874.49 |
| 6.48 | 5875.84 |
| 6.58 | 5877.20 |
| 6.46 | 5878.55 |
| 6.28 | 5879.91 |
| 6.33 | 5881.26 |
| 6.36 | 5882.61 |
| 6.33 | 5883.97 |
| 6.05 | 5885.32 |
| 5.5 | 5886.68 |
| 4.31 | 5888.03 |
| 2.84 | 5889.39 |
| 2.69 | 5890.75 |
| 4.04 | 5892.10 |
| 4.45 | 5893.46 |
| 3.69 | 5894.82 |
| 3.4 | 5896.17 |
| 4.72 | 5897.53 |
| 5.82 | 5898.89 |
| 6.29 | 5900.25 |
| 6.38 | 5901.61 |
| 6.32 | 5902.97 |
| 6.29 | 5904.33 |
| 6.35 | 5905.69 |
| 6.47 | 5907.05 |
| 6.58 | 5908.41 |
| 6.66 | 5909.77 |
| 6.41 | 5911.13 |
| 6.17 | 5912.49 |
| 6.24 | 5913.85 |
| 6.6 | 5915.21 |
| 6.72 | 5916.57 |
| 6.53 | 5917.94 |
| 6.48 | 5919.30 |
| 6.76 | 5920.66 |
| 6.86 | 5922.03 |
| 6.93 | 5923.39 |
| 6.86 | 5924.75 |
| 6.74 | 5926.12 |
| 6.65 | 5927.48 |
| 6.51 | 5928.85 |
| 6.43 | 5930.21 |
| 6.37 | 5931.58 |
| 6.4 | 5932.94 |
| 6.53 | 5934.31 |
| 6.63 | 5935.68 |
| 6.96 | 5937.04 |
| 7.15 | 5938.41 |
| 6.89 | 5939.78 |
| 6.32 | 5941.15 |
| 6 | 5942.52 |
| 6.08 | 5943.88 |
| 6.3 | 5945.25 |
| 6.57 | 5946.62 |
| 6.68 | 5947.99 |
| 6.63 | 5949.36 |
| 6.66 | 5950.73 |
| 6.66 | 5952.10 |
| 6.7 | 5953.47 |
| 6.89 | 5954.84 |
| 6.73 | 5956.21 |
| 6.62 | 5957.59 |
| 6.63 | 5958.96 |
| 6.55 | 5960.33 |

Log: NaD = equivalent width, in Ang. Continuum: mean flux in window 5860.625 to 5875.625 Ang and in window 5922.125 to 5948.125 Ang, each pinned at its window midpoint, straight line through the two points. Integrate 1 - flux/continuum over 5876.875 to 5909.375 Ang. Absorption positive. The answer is 5.14 Ang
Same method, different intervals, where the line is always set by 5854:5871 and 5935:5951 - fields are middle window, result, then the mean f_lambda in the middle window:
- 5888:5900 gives 4.40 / 4.06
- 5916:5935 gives -0.33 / 6.62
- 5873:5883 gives -0.15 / 6.46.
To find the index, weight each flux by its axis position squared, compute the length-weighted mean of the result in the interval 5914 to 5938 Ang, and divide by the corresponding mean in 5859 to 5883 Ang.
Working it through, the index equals 1.1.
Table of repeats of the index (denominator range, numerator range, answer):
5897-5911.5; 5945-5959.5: 1.09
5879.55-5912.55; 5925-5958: 1.23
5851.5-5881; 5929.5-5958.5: 1.05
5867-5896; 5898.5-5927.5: 1.19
